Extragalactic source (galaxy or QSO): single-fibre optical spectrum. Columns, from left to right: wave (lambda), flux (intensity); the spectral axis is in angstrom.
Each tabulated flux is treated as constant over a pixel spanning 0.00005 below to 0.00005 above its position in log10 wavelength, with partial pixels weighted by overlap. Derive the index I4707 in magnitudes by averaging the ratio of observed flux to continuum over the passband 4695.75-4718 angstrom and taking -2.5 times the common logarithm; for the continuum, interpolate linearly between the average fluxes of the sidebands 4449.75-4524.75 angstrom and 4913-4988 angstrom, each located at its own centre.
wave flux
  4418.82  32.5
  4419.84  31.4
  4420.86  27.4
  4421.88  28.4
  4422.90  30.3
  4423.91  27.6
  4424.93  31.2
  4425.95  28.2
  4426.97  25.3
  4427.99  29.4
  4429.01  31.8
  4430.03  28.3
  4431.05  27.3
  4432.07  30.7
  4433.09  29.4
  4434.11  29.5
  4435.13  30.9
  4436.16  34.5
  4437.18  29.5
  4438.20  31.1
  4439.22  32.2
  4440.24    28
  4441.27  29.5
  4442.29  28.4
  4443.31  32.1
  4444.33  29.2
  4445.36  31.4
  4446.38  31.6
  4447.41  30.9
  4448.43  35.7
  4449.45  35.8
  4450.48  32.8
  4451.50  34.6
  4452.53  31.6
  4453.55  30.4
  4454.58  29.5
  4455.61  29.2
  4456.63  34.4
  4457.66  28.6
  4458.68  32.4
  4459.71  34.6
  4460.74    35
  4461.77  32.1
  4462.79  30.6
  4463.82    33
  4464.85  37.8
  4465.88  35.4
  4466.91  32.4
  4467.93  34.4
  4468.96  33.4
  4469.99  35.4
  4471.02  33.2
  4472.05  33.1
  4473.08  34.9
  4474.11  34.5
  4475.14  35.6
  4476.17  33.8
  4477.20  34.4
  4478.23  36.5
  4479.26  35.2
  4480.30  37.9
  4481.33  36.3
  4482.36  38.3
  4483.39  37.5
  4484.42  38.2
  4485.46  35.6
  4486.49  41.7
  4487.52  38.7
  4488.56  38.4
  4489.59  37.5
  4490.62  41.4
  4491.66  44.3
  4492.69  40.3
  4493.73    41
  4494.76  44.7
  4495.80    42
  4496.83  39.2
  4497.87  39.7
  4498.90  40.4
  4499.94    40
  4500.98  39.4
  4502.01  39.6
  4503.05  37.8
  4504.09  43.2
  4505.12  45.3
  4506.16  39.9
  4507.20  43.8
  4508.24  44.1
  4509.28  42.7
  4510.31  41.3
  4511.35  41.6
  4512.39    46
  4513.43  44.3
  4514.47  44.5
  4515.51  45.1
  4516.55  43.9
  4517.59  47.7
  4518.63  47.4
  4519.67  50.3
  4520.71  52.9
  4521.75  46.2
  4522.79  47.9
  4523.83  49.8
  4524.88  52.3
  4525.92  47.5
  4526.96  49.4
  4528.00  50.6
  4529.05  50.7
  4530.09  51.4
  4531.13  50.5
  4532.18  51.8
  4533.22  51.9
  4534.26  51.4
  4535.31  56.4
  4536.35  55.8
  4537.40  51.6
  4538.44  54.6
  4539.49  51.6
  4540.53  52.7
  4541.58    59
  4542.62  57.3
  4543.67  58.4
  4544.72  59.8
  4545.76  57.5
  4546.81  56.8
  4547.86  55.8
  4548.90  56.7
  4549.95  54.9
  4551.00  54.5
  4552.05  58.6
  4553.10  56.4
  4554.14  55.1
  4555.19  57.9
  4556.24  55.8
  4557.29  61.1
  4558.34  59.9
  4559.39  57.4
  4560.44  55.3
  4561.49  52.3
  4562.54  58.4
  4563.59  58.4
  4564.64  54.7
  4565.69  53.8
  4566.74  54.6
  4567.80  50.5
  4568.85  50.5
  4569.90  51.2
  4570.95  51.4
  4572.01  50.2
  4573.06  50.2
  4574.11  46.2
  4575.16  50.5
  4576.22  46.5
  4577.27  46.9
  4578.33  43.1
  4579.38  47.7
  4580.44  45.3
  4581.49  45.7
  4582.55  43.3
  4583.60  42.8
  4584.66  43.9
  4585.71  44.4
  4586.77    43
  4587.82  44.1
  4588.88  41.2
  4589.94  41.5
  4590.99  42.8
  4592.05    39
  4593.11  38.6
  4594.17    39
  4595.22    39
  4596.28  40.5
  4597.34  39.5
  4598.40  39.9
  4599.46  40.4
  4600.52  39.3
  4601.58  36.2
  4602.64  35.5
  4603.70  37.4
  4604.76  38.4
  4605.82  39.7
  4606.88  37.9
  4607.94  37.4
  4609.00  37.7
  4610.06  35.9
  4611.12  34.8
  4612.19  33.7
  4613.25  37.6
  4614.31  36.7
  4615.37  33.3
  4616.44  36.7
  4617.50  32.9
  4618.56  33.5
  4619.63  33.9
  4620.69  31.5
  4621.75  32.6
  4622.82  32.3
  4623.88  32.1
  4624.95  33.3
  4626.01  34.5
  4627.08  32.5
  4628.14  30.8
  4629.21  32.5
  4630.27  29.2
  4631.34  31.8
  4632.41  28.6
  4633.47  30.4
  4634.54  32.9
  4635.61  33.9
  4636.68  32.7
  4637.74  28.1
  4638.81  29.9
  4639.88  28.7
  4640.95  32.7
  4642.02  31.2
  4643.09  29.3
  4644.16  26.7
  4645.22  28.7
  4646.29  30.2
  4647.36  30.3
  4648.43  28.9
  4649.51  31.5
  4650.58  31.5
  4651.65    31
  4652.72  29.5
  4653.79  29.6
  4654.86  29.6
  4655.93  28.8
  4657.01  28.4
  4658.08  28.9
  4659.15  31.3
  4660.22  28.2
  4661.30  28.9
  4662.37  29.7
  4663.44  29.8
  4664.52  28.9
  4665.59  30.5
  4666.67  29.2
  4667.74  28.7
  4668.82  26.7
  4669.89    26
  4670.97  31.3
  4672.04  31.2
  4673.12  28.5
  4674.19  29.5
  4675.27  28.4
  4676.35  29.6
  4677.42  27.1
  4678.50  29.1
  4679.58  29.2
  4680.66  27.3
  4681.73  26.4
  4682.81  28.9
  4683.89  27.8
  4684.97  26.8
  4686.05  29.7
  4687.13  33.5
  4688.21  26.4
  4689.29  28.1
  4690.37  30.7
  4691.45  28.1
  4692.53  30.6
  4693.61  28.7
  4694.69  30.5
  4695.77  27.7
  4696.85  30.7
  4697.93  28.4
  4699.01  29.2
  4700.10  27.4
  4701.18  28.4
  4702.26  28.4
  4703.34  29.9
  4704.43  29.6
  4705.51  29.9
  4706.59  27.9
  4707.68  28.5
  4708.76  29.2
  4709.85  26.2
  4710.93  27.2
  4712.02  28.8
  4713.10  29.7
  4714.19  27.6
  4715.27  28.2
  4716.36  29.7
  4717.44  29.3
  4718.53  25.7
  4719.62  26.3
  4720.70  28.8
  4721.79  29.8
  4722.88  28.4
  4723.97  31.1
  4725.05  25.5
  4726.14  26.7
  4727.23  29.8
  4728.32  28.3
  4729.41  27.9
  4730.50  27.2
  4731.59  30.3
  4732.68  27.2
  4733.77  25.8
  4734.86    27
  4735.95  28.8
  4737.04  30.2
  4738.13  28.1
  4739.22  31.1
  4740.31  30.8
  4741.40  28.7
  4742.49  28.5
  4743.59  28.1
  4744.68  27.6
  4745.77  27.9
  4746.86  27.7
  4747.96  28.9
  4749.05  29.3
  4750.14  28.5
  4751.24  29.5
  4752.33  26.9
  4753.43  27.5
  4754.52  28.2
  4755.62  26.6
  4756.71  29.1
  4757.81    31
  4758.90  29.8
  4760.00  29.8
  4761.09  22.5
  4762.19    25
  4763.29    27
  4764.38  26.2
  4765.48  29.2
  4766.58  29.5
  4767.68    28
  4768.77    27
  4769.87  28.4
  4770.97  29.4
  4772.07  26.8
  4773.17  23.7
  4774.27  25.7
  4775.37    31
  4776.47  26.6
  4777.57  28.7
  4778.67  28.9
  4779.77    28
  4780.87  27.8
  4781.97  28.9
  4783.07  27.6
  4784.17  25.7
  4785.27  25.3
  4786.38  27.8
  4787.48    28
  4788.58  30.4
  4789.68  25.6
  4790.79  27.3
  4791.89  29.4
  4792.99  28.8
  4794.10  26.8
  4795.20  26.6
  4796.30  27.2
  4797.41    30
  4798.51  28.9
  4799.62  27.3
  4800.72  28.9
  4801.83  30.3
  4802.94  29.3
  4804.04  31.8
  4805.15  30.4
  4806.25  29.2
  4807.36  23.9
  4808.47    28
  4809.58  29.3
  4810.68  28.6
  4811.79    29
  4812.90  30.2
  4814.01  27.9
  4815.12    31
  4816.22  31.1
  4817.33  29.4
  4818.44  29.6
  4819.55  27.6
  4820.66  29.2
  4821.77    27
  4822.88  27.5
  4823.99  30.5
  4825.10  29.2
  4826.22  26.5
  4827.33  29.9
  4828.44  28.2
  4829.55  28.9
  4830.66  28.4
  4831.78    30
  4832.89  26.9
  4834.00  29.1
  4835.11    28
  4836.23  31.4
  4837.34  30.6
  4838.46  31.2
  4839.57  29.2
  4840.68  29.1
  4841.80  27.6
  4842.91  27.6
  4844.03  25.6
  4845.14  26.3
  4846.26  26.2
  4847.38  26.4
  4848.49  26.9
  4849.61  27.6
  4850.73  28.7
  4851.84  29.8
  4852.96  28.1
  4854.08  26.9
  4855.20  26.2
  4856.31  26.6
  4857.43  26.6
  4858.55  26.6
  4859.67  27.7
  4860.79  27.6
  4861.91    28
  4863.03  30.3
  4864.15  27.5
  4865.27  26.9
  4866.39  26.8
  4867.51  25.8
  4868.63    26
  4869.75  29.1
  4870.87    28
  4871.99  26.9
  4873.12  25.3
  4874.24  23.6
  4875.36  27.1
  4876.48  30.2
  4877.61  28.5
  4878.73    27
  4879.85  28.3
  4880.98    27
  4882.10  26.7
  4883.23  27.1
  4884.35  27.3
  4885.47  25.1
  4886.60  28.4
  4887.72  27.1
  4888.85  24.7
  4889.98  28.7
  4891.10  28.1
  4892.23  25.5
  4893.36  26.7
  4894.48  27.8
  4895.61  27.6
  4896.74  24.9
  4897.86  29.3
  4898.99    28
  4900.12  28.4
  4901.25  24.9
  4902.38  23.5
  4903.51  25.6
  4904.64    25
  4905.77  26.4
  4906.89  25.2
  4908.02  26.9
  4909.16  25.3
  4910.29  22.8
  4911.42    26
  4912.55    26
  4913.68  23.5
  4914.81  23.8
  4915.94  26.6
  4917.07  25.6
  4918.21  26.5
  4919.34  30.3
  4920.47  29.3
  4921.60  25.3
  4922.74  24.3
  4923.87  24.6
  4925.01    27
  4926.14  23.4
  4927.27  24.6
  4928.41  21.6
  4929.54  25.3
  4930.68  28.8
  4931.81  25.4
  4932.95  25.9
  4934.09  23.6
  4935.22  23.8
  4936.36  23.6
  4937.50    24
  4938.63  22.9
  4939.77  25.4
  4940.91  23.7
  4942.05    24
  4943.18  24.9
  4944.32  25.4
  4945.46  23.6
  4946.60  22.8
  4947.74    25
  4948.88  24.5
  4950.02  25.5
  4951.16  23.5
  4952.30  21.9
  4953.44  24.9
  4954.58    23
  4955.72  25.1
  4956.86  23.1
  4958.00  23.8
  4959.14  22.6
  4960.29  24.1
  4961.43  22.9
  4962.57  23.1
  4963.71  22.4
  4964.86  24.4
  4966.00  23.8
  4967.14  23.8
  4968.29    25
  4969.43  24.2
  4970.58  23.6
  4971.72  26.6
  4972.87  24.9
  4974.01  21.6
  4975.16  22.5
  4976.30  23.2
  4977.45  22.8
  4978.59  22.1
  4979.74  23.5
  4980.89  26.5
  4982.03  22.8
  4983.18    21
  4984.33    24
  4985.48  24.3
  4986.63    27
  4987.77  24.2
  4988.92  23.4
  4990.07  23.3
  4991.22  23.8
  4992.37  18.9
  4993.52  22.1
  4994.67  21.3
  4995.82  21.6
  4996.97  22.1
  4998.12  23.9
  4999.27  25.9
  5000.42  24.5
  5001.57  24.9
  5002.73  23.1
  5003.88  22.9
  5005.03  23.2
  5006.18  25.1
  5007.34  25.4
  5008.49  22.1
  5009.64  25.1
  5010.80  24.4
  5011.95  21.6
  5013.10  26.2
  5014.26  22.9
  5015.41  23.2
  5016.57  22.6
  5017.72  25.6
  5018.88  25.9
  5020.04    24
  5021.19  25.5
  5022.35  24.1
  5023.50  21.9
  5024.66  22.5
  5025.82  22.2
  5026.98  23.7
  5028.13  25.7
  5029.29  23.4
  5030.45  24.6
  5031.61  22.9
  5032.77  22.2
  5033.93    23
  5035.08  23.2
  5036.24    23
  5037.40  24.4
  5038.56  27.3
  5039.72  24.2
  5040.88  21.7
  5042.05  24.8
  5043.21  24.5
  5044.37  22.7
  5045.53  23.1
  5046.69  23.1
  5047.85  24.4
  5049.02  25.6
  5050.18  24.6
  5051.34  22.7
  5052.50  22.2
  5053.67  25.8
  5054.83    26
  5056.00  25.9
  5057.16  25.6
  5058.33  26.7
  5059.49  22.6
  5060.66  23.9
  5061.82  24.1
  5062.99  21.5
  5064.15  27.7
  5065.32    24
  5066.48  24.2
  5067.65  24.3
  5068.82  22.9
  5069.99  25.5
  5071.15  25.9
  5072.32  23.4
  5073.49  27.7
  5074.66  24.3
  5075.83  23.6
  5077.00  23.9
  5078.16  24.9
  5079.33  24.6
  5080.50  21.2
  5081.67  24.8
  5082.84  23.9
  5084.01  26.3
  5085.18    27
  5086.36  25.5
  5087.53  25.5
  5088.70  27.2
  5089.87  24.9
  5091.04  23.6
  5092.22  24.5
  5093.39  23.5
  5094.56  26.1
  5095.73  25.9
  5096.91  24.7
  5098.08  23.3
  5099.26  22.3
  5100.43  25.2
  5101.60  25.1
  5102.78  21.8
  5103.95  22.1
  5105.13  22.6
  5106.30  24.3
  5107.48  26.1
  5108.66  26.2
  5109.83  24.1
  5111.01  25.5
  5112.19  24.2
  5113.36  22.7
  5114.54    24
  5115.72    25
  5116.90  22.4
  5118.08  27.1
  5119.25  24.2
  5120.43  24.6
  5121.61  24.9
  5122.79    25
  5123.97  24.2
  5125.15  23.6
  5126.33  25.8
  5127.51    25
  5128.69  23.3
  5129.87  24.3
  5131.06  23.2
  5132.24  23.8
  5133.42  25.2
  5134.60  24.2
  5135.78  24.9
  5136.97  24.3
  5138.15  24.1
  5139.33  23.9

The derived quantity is 0.12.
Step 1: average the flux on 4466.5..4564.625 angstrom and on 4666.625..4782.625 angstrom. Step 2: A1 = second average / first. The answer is 0.6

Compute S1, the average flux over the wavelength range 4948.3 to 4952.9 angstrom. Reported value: 23.9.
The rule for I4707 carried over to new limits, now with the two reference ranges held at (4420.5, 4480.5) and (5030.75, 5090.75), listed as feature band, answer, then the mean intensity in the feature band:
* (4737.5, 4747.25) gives -0.02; 28.8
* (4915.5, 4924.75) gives -0.02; 26.6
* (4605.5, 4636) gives -0.14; 33.8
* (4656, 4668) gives 0.00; 29.3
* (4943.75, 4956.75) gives 0.07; 24.1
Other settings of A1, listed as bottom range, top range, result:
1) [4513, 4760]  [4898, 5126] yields 0.66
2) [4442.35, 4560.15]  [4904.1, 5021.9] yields 0.56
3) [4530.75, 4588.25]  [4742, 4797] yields 0.53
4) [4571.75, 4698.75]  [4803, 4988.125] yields 0.78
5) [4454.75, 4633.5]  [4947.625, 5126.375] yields 0.56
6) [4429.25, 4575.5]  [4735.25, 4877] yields 0.65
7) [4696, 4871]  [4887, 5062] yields 0.86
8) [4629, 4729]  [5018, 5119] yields 0.83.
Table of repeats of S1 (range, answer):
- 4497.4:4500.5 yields 40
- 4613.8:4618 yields 34.9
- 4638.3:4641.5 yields 30.4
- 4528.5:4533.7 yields 51.2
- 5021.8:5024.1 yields 23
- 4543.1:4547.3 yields 58.1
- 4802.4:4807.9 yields 29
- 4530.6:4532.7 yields 51.1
